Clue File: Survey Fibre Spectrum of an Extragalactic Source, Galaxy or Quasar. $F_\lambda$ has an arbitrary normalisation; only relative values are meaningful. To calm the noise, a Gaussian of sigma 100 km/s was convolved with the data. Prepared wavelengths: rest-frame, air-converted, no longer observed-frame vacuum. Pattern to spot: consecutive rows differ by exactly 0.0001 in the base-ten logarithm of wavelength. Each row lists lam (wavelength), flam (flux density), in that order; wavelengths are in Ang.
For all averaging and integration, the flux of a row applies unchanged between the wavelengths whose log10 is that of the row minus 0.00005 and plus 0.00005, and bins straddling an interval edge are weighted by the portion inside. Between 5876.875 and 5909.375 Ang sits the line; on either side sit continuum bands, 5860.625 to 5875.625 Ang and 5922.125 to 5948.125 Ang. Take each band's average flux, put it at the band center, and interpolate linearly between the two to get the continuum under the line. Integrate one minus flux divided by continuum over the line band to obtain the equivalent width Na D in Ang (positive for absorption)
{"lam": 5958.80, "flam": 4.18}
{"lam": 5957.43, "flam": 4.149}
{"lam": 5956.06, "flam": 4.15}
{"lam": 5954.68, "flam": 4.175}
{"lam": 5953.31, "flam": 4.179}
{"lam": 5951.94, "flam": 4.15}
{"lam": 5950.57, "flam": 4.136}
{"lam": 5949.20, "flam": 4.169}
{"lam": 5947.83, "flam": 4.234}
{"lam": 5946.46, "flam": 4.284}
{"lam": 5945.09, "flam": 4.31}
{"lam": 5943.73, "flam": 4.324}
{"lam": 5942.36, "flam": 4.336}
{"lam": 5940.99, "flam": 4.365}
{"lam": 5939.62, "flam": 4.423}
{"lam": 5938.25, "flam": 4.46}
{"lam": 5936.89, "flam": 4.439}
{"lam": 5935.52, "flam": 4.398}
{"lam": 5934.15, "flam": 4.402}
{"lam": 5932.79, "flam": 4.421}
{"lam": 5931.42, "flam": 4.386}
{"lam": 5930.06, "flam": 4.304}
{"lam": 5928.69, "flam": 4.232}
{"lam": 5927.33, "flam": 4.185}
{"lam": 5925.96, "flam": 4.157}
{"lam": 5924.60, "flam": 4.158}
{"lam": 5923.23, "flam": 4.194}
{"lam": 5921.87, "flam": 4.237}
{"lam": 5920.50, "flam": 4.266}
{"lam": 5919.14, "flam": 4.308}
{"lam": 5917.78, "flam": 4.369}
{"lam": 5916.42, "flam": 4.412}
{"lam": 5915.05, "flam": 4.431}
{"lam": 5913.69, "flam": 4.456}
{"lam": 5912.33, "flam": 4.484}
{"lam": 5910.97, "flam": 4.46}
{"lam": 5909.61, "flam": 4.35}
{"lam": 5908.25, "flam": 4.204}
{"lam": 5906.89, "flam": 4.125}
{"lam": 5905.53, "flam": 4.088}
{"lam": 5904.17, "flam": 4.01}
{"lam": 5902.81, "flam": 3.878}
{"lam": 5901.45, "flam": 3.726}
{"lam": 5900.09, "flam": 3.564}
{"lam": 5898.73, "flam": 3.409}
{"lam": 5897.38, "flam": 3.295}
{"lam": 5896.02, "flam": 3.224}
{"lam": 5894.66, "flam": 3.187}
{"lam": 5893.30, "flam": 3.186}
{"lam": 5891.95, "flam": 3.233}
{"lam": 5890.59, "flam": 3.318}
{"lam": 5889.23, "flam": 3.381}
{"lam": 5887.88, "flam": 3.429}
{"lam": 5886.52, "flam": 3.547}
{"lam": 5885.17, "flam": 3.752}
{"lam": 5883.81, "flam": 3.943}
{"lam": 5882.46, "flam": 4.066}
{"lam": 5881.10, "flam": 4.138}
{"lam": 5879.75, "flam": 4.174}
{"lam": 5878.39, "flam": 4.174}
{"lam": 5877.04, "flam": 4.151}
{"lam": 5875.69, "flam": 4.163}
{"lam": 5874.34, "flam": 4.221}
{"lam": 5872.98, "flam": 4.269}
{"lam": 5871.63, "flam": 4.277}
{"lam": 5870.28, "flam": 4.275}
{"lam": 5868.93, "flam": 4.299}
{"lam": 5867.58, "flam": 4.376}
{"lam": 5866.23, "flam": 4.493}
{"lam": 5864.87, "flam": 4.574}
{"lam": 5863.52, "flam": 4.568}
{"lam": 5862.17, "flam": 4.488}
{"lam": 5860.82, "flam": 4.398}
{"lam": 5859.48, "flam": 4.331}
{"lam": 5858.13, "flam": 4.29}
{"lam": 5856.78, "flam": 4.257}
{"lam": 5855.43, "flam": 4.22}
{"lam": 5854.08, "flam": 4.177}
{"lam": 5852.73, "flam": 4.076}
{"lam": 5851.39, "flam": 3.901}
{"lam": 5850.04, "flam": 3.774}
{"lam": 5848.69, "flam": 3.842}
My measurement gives 4.7 Ang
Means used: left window 4.37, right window 4.32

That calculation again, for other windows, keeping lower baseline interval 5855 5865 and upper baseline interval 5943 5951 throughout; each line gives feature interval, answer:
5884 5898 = 3.1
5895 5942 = 1.4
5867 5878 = 0.3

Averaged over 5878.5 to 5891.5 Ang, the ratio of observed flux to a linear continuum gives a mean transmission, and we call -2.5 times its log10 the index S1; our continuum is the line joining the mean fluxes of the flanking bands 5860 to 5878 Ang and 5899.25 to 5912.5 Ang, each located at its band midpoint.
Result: 0.13 mag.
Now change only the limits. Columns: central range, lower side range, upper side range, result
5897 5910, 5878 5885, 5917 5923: 0.09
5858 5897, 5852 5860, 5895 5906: -0.01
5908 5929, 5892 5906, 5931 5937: -0.08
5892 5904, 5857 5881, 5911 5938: 0.25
